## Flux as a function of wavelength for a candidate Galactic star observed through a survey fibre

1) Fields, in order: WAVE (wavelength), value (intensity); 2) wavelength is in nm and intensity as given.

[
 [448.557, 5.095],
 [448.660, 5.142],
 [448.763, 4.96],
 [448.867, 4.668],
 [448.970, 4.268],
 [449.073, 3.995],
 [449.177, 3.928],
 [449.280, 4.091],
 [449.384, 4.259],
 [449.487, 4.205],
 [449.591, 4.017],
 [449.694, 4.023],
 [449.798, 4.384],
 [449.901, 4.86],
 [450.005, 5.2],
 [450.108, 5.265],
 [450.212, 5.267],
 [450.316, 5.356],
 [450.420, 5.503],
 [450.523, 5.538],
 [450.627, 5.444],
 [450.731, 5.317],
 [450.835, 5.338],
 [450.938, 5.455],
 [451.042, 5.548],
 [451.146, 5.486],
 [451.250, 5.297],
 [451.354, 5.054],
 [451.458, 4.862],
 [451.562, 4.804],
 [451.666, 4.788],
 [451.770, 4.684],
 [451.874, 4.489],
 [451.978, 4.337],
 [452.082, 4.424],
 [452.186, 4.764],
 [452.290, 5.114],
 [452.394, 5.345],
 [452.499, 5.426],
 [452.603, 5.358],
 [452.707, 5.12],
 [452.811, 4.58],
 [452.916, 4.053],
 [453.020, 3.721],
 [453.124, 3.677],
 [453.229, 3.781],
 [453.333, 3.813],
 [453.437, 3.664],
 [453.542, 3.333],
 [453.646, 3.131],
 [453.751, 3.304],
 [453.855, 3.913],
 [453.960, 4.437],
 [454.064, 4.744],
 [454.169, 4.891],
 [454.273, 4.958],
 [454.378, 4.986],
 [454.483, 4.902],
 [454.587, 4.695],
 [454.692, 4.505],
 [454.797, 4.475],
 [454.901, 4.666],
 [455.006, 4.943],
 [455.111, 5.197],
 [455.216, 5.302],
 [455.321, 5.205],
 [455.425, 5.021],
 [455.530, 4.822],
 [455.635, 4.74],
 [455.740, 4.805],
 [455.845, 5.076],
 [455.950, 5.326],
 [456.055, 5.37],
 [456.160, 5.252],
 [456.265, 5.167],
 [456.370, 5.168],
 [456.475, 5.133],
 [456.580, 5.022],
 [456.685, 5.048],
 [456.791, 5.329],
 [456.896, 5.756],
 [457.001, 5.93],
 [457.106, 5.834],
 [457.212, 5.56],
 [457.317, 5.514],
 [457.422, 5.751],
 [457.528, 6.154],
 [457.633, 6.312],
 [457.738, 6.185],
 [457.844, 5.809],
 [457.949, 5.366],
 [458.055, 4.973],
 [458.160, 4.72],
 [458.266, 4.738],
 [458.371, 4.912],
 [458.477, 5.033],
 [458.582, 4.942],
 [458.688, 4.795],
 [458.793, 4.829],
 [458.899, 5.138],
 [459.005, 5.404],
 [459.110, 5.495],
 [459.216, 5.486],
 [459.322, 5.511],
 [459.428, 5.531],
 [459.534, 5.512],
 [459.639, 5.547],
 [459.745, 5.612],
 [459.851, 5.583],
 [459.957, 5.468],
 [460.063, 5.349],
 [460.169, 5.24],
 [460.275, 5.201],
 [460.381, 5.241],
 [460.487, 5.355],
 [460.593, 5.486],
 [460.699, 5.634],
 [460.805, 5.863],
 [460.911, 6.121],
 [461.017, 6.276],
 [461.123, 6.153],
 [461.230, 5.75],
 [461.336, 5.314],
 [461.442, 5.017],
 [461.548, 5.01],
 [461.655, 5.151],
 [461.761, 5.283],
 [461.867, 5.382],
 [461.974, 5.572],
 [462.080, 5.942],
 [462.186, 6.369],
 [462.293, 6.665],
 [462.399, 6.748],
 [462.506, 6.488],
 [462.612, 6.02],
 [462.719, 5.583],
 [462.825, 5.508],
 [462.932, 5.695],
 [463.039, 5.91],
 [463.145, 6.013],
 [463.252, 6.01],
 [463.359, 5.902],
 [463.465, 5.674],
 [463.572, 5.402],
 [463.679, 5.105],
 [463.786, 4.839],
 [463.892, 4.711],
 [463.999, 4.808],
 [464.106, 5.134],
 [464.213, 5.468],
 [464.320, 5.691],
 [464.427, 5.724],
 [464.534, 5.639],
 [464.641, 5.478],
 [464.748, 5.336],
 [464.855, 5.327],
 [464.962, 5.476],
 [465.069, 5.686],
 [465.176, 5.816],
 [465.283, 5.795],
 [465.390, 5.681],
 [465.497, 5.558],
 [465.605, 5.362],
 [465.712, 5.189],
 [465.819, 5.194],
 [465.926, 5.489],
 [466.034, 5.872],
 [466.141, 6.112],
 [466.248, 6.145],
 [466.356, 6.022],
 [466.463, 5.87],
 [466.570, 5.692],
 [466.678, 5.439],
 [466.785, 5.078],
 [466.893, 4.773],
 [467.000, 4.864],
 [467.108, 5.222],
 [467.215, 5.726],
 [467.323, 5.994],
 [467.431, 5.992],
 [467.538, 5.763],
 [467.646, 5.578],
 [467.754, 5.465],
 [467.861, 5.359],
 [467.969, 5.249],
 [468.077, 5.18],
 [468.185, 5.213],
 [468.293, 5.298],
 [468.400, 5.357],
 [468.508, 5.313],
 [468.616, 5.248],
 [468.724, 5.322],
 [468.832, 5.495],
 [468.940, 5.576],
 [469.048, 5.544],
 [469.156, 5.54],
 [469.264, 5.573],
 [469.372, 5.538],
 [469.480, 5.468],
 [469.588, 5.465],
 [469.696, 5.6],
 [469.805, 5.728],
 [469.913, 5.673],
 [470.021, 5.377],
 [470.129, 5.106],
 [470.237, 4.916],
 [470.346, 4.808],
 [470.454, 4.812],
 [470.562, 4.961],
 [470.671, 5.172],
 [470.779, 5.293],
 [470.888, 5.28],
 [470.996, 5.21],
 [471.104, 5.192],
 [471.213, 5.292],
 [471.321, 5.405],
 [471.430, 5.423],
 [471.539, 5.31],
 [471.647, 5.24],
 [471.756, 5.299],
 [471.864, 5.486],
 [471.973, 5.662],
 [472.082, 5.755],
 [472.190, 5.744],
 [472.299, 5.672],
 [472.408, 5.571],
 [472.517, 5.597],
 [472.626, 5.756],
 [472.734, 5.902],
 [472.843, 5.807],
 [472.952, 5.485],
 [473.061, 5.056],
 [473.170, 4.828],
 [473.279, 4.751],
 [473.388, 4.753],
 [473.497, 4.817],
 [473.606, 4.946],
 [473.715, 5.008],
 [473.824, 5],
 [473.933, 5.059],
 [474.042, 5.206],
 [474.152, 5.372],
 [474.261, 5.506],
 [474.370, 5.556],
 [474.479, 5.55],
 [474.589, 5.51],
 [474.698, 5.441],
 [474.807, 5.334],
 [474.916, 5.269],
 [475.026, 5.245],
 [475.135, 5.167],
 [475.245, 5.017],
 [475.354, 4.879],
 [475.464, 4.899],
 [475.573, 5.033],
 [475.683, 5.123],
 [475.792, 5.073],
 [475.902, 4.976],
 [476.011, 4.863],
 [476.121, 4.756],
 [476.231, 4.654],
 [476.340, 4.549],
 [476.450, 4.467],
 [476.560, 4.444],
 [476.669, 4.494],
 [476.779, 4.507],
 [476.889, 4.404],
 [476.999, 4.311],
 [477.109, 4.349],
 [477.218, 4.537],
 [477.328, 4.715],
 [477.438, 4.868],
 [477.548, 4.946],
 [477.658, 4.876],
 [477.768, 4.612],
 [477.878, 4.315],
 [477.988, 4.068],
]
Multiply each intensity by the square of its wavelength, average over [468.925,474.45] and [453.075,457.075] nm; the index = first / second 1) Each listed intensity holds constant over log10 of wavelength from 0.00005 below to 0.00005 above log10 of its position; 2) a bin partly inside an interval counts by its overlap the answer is 1.2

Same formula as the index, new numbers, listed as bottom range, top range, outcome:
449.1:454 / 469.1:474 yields 1.25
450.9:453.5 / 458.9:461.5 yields 1.22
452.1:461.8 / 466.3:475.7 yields 1.11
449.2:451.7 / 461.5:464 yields 1.21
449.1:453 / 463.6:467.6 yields 1.20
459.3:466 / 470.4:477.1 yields 0.97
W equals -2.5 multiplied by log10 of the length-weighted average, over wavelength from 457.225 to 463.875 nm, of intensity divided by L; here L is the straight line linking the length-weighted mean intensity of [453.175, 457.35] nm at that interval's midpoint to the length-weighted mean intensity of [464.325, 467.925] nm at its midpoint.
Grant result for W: -0.08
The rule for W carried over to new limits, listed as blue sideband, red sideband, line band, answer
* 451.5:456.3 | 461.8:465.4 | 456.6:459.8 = -0.07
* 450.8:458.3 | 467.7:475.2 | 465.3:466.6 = -0.10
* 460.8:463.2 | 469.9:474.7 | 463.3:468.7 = 0.03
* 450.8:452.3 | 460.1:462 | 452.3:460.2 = 0.05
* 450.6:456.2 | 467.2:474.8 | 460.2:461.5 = -0.12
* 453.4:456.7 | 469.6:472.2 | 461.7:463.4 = -0.19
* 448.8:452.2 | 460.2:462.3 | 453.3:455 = 0.18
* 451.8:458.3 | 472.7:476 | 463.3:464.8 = -0.07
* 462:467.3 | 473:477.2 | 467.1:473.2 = -0.03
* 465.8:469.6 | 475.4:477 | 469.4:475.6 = -0.05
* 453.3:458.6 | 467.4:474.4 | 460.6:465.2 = -0.10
